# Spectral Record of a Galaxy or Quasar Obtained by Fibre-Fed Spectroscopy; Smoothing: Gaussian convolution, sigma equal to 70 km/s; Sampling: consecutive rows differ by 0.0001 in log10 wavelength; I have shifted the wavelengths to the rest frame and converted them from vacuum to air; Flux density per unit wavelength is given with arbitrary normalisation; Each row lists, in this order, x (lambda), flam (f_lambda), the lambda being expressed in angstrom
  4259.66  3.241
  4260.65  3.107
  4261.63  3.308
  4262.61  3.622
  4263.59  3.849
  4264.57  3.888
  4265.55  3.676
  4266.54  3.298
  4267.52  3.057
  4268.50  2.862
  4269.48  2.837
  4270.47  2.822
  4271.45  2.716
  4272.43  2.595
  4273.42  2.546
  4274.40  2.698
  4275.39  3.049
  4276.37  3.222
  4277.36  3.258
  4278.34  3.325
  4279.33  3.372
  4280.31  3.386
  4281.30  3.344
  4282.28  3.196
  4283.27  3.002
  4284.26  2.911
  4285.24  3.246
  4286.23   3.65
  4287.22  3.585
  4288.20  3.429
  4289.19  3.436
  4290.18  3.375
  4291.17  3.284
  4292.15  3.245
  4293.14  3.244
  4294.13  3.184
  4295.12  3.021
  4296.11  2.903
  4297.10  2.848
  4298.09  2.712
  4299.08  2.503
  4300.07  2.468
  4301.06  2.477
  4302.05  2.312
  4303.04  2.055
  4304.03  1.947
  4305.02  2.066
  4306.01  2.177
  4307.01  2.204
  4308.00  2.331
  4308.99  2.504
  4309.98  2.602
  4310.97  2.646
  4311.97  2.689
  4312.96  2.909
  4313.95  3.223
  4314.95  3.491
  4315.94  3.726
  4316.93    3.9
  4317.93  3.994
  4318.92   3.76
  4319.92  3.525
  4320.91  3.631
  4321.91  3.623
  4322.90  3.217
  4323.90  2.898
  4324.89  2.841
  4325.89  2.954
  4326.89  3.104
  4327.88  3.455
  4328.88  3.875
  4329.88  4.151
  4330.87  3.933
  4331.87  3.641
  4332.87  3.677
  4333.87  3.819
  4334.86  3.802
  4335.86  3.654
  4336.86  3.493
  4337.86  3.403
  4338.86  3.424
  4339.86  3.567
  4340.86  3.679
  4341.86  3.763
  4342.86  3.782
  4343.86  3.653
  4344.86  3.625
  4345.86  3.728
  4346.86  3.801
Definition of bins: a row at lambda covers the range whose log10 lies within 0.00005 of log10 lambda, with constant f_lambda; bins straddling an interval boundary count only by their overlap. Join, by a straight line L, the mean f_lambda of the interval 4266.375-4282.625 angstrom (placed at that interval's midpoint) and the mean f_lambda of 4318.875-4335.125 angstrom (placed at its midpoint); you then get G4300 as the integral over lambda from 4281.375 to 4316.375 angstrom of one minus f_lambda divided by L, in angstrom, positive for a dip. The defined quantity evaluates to 3.95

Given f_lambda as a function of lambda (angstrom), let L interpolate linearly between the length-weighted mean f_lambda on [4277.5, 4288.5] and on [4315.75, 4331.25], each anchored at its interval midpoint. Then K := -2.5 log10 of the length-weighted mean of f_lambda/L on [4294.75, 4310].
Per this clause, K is 0.37 mag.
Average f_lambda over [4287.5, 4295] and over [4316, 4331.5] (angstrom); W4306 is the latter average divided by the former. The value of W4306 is 1.07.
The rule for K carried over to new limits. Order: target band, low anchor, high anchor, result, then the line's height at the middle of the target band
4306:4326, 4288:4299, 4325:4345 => 0.09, 3.38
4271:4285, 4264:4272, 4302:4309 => -0.06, 2.89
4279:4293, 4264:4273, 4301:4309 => -0.24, 2.66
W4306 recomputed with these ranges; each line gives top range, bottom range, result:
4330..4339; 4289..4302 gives 1.25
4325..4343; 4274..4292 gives 1.10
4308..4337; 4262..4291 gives 1.05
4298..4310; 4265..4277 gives 0.78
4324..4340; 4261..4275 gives 1.13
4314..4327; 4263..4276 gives 1.12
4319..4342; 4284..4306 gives 1.22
